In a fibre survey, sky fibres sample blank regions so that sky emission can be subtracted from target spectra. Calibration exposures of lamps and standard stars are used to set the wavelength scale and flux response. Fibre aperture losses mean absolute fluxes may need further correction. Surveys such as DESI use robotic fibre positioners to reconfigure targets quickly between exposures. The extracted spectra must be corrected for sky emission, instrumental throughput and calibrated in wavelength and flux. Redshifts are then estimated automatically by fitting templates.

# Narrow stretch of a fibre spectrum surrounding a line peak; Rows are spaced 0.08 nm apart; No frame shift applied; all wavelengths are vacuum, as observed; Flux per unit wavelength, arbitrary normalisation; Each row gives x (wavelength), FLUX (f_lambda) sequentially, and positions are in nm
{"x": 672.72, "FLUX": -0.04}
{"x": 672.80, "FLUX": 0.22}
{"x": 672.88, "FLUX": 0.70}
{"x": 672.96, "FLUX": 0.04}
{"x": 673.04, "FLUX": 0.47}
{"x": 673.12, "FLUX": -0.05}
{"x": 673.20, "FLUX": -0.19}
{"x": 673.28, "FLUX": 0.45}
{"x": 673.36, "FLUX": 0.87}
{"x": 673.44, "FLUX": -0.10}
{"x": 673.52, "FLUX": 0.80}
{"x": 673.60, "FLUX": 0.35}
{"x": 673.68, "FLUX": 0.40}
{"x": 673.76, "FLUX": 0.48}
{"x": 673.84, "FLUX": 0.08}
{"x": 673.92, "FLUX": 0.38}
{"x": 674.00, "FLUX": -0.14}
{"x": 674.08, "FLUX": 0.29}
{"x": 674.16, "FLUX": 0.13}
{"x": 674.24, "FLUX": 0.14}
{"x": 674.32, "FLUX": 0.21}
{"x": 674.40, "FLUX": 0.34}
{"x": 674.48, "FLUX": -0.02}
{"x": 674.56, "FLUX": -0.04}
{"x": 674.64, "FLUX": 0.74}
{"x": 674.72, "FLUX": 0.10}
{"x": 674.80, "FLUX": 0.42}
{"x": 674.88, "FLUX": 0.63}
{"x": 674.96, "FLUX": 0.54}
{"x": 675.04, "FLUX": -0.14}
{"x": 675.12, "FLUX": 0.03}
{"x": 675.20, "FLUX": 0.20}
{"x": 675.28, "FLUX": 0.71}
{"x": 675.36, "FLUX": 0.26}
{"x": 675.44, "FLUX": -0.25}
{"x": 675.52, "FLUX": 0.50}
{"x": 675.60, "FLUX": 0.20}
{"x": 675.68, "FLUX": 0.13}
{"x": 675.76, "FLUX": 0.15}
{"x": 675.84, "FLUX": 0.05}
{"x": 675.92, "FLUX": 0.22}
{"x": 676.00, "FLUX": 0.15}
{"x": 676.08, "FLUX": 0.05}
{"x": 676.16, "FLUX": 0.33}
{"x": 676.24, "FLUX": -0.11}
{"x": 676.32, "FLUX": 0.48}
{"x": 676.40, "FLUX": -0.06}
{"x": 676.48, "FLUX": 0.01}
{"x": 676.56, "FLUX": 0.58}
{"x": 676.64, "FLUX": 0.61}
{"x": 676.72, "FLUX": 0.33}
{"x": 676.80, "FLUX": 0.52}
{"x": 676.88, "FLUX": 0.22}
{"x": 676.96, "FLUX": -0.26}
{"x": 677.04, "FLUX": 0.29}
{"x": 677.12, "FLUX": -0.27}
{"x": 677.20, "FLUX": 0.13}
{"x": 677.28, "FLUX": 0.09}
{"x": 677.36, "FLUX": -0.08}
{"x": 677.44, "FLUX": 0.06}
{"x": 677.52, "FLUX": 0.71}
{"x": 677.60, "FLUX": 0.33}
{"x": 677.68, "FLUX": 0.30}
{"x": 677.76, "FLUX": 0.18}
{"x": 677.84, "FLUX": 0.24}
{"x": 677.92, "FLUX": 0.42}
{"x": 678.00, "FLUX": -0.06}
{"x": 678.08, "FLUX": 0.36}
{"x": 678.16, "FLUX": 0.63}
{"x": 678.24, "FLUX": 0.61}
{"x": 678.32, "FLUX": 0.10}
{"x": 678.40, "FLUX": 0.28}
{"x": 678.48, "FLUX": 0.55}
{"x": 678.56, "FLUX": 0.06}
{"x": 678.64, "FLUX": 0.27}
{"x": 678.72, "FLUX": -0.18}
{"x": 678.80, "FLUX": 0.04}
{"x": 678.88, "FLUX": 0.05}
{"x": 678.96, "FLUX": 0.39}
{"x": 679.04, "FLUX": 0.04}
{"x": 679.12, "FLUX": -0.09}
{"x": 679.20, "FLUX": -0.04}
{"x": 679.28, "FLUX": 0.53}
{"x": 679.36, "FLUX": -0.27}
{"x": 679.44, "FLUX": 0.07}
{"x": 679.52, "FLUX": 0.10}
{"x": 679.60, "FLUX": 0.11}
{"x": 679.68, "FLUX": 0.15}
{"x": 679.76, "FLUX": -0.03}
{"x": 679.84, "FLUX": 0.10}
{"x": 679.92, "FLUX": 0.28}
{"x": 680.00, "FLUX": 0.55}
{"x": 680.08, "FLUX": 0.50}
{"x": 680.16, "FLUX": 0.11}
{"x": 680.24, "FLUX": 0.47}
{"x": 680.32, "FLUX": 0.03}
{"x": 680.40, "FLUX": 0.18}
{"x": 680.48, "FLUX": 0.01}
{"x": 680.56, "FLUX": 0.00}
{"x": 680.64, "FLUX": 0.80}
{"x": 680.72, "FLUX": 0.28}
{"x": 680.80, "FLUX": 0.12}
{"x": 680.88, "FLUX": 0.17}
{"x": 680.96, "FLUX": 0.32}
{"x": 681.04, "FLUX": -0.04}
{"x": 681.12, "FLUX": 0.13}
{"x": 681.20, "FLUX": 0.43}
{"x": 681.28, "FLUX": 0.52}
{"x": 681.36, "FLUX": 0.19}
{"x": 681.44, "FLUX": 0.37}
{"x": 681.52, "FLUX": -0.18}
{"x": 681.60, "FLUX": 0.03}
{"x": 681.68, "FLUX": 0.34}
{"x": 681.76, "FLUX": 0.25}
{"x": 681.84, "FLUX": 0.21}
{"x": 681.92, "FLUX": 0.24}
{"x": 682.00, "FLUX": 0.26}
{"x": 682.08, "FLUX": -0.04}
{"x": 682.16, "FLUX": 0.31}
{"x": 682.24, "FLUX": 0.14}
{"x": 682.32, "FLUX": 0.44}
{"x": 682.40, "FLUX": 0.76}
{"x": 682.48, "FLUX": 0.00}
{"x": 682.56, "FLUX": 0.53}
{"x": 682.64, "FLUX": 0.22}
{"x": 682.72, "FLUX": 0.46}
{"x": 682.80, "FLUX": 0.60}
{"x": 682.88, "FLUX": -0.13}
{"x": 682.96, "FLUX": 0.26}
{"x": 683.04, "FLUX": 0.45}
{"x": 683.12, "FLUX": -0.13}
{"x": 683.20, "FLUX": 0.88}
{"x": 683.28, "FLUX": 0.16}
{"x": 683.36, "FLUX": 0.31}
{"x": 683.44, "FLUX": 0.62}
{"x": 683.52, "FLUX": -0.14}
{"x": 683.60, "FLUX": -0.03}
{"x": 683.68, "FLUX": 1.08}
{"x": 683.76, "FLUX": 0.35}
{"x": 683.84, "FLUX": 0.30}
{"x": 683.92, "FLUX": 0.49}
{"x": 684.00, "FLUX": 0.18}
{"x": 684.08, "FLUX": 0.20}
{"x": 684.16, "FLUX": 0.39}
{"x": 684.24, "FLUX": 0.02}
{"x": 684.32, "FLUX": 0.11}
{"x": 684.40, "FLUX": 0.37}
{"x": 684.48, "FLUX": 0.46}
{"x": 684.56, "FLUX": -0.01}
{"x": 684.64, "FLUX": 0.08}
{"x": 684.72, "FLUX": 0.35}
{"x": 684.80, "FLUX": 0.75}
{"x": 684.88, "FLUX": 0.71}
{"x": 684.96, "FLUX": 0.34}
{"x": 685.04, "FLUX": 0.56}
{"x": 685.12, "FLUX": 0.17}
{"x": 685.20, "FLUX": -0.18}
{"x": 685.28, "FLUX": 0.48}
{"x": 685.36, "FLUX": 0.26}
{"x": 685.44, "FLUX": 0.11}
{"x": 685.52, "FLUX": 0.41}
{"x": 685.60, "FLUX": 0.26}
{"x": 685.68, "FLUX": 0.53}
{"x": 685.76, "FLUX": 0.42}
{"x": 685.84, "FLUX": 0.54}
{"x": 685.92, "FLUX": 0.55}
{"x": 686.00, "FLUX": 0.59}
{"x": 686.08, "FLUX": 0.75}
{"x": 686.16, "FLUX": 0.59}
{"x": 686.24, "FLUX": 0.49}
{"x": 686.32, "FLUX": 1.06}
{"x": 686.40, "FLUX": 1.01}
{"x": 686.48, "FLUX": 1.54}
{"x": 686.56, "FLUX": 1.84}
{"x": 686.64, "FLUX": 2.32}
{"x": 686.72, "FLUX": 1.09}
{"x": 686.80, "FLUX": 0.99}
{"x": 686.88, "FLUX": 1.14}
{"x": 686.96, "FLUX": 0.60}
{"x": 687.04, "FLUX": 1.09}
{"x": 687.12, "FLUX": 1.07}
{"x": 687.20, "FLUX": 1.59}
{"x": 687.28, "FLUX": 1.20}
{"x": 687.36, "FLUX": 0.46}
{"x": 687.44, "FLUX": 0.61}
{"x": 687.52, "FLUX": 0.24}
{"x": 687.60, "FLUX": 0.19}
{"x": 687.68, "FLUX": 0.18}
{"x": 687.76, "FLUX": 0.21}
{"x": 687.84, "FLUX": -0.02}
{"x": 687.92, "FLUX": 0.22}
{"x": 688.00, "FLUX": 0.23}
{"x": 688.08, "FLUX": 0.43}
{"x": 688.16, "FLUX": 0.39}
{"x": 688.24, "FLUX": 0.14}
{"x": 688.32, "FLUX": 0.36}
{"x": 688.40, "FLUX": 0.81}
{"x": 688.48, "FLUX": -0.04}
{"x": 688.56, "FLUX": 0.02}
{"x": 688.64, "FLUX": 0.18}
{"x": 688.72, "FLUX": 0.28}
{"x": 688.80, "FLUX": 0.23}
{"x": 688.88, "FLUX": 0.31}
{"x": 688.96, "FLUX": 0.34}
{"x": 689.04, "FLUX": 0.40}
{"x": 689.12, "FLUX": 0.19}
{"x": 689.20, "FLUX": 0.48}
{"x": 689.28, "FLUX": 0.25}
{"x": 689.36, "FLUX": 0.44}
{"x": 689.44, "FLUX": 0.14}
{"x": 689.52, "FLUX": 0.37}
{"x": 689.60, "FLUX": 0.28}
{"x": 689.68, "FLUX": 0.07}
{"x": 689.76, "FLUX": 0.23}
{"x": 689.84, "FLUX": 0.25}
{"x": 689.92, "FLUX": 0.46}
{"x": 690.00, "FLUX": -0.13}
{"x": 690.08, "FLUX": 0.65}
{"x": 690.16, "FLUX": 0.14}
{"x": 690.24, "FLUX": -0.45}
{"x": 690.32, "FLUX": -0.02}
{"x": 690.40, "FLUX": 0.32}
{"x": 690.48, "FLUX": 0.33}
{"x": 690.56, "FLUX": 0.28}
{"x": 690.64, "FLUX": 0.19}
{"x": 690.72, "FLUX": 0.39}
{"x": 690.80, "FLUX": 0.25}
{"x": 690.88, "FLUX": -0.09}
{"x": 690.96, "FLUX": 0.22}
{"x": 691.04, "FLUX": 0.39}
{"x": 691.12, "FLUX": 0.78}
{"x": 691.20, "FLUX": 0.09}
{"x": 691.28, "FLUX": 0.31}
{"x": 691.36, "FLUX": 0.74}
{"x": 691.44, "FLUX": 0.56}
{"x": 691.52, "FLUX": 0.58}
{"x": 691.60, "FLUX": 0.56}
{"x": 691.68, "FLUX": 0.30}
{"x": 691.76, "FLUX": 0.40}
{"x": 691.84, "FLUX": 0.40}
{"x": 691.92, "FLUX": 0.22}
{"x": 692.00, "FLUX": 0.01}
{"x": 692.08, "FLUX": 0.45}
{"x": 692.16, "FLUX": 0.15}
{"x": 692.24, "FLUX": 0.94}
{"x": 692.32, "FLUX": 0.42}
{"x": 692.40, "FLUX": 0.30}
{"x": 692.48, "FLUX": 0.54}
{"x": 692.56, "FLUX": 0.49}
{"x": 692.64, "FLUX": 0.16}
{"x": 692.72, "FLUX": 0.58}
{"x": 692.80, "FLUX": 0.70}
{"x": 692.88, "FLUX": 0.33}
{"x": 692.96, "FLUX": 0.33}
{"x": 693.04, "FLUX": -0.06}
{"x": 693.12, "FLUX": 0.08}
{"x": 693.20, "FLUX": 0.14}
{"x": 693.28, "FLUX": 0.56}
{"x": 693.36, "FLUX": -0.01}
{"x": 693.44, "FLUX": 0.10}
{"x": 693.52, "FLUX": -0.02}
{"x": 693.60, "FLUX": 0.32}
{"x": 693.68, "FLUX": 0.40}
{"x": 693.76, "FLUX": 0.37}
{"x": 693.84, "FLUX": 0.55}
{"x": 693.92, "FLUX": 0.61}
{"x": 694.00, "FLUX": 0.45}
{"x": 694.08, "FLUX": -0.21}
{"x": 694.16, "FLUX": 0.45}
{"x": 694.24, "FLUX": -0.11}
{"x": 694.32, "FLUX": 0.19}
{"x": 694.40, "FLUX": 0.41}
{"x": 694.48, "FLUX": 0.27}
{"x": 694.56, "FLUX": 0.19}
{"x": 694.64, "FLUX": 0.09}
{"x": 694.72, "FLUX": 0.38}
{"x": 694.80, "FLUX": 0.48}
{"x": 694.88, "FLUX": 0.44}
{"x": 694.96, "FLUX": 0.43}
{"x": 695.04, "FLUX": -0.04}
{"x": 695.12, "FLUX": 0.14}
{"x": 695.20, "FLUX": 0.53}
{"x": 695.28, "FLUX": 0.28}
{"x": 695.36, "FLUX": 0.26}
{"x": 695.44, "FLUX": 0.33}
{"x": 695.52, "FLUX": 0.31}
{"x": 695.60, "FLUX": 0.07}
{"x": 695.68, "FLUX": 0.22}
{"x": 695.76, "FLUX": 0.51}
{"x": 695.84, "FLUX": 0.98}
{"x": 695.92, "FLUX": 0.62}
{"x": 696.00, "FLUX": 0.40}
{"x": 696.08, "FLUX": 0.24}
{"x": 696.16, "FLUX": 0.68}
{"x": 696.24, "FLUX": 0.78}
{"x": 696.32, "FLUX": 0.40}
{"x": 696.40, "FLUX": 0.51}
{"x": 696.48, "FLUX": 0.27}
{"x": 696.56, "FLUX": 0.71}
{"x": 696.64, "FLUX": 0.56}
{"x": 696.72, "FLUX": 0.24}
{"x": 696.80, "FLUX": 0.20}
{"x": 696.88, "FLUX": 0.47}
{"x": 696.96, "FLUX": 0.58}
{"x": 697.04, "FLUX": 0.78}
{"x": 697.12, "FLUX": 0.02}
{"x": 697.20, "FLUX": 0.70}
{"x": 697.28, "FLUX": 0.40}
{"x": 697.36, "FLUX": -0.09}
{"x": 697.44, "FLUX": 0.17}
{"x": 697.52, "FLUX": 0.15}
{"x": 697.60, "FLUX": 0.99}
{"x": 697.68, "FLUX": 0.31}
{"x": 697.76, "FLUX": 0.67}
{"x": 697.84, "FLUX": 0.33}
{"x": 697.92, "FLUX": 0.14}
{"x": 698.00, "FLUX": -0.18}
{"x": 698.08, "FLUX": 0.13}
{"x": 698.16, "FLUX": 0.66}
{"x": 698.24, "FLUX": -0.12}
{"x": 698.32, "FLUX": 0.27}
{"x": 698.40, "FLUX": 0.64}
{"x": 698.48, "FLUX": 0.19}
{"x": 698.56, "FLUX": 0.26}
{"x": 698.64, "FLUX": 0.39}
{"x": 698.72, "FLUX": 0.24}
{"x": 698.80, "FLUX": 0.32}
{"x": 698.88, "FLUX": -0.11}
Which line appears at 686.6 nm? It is [O II] 3727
